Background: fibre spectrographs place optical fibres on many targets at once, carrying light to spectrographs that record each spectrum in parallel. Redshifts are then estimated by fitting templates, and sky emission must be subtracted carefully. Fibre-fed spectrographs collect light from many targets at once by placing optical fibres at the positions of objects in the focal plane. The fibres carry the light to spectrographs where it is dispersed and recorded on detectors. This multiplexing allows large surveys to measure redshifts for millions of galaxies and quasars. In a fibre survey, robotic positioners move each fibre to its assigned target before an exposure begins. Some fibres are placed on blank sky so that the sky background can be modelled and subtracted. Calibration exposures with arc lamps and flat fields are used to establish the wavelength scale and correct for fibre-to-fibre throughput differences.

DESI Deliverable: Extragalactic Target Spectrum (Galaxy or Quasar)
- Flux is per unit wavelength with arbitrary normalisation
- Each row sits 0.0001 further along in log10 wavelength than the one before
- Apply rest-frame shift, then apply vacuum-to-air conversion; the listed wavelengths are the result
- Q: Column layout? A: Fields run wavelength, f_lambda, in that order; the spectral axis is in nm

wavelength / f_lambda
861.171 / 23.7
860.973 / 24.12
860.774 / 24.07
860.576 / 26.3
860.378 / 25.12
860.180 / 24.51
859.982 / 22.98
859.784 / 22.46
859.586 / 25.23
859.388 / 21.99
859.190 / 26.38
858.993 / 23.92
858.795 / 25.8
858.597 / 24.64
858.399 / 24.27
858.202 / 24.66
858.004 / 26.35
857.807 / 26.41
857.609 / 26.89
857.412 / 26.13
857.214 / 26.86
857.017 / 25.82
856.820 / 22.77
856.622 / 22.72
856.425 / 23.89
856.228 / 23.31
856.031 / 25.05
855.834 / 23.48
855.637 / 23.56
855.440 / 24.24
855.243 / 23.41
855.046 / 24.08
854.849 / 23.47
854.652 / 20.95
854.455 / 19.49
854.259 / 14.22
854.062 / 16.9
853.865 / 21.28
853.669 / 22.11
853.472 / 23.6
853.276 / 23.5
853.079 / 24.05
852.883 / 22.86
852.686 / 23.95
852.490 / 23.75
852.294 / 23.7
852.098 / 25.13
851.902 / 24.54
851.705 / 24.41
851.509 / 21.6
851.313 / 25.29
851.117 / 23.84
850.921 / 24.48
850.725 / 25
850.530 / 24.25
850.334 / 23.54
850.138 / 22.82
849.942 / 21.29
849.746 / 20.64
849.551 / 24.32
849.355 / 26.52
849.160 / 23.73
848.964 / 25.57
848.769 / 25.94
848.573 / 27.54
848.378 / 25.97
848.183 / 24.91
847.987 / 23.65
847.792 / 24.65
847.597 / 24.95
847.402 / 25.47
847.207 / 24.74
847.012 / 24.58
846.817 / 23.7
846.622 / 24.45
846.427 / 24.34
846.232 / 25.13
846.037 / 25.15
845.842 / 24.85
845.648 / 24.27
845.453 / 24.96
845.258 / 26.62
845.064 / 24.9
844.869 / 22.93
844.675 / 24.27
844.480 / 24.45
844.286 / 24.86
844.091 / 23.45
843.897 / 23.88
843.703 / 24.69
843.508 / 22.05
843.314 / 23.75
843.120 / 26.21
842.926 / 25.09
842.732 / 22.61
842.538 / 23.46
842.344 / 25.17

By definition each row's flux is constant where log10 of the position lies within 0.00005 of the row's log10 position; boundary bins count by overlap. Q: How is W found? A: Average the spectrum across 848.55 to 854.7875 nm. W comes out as 23.1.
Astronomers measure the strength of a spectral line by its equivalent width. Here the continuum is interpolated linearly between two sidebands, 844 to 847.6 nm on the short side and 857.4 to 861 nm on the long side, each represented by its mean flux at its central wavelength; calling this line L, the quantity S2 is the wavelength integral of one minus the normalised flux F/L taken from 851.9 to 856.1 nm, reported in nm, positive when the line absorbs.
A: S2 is 0.38 nm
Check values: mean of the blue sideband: 24.6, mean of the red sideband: 24.8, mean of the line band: 22.5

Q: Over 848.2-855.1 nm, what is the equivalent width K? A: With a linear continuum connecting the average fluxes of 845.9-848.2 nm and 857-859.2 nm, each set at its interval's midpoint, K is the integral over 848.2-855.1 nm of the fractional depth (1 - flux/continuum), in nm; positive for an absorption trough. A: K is 0.49 nm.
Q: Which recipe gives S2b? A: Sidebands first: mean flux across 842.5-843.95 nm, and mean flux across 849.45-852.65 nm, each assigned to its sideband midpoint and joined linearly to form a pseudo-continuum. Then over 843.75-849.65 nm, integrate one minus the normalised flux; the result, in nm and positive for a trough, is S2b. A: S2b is -0.24 nm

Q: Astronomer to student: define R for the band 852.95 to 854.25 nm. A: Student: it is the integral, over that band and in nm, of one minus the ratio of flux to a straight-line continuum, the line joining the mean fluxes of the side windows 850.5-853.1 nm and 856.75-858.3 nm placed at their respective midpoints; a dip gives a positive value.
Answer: 0.17 nm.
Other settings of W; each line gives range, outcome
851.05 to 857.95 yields 23.4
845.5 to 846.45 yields 24.8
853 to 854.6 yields 20.6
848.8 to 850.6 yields 23.7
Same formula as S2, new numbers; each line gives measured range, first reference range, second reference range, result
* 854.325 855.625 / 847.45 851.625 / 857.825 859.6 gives 0.12 nm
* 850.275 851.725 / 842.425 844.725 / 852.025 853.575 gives -0.01 nm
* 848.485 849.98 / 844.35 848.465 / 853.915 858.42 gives -0.01 nm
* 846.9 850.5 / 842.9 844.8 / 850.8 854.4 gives -0.17 nm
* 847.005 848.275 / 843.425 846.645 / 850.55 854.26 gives -0.04 nm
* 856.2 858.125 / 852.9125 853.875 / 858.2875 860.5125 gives -0.11 nm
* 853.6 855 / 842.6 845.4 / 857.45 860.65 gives 0.27 nm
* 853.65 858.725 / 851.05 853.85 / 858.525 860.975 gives 0.15 nm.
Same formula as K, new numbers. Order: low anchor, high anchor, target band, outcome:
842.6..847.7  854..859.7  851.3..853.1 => 0.01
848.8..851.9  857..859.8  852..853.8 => 0.05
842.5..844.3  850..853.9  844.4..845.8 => -0.04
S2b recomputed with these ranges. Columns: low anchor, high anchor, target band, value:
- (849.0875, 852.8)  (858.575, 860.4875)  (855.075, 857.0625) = 0.03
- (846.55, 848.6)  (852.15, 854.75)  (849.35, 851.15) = -0.01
